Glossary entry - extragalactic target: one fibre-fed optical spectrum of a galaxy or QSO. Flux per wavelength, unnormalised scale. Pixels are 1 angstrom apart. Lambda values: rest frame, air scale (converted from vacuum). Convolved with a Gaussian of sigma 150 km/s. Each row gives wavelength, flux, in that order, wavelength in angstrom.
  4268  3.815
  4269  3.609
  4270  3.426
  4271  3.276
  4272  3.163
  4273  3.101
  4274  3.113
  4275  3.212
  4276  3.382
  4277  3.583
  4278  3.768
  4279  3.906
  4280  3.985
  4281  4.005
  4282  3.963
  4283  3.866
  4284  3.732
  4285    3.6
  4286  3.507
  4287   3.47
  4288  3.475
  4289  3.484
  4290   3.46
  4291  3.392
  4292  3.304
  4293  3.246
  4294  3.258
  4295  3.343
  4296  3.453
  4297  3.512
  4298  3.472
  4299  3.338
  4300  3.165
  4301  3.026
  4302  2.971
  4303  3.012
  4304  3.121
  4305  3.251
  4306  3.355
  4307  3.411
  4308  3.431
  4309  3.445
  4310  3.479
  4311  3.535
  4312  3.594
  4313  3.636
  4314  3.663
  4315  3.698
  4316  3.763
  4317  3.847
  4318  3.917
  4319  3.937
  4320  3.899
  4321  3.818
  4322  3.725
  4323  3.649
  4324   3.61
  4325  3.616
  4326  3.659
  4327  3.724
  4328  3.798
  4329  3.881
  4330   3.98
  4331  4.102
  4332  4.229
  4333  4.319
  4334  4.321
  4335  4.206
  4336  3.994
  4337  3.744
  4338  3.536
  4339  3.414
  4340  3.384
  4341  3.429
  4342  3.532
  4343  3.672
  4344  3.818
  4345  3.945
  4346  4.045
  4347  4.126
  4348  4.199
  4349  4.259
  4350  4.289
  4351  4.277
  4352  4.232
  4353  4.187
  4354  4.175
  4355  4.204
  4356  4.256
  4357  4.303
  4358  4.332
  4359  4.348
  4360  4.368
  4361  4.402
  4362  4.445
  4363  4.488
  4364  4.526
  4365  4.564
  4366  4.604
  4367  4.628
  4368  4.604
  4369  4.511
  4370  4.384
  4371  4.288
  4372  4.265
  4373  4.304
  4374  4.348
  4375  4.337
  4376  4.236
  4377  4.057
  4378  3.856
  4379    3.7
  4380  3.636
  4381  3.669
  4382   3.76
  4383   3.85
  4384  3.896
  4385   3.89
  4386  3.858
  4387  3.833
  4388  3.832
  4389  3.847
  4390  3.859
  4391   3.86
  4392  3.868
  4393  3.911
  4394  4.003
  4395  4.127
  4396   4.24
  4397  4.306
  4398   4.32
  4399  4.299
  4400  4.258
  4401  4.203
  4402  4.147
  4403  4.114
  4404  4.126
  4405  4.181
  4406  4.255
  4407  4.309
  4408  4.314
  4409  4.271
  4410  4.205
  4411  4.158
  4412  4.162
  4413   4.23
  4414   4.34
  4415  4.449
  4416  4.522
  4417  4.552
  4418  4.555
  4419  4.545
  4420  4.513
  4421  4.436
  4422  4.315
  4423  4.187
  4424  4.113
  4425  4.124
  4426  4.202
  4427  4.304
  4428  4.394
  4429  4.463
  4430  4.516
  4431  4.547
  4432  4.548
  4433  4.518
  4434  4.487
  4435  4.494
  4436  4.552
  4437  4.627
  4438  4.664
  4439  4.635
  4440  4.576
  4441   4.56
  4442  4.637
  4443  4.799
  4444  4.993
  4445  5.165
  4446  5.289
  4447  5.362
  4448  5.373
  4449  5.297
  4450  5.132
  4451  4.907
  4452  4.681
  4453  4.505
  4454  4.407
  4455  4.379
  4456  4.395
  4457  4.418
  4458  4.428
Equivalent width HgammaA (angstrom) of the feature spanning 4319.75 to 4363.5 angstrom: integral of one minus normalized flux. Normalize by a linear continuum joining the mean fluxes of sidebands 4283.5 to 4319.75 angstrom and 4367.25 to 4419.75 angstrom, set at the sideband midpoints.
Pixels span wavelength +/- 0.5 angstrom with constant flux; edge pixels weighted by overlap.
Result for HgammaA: -2.8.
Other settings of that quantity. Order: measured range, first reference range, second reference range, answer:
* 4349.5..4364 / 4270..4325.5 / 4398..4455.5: -1.3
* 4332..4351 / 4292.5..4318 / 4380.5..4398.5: -1.5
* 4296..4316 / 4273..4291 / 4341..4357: 2.0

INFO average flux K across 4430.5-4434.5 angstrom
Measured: 4.52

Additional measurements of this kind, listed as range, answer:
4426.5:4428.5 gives 4.35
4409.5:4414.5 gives 4.22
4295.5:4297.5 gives 3.48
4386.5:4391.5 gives 3.85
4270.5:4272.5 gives 3.22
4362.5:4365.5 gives 4.53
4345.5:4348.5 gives 4.12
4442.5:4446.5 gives 5.06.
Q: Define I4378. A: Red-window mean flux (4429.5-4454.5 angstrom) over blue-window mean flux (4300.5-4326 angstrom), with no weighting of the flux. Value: 1.35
